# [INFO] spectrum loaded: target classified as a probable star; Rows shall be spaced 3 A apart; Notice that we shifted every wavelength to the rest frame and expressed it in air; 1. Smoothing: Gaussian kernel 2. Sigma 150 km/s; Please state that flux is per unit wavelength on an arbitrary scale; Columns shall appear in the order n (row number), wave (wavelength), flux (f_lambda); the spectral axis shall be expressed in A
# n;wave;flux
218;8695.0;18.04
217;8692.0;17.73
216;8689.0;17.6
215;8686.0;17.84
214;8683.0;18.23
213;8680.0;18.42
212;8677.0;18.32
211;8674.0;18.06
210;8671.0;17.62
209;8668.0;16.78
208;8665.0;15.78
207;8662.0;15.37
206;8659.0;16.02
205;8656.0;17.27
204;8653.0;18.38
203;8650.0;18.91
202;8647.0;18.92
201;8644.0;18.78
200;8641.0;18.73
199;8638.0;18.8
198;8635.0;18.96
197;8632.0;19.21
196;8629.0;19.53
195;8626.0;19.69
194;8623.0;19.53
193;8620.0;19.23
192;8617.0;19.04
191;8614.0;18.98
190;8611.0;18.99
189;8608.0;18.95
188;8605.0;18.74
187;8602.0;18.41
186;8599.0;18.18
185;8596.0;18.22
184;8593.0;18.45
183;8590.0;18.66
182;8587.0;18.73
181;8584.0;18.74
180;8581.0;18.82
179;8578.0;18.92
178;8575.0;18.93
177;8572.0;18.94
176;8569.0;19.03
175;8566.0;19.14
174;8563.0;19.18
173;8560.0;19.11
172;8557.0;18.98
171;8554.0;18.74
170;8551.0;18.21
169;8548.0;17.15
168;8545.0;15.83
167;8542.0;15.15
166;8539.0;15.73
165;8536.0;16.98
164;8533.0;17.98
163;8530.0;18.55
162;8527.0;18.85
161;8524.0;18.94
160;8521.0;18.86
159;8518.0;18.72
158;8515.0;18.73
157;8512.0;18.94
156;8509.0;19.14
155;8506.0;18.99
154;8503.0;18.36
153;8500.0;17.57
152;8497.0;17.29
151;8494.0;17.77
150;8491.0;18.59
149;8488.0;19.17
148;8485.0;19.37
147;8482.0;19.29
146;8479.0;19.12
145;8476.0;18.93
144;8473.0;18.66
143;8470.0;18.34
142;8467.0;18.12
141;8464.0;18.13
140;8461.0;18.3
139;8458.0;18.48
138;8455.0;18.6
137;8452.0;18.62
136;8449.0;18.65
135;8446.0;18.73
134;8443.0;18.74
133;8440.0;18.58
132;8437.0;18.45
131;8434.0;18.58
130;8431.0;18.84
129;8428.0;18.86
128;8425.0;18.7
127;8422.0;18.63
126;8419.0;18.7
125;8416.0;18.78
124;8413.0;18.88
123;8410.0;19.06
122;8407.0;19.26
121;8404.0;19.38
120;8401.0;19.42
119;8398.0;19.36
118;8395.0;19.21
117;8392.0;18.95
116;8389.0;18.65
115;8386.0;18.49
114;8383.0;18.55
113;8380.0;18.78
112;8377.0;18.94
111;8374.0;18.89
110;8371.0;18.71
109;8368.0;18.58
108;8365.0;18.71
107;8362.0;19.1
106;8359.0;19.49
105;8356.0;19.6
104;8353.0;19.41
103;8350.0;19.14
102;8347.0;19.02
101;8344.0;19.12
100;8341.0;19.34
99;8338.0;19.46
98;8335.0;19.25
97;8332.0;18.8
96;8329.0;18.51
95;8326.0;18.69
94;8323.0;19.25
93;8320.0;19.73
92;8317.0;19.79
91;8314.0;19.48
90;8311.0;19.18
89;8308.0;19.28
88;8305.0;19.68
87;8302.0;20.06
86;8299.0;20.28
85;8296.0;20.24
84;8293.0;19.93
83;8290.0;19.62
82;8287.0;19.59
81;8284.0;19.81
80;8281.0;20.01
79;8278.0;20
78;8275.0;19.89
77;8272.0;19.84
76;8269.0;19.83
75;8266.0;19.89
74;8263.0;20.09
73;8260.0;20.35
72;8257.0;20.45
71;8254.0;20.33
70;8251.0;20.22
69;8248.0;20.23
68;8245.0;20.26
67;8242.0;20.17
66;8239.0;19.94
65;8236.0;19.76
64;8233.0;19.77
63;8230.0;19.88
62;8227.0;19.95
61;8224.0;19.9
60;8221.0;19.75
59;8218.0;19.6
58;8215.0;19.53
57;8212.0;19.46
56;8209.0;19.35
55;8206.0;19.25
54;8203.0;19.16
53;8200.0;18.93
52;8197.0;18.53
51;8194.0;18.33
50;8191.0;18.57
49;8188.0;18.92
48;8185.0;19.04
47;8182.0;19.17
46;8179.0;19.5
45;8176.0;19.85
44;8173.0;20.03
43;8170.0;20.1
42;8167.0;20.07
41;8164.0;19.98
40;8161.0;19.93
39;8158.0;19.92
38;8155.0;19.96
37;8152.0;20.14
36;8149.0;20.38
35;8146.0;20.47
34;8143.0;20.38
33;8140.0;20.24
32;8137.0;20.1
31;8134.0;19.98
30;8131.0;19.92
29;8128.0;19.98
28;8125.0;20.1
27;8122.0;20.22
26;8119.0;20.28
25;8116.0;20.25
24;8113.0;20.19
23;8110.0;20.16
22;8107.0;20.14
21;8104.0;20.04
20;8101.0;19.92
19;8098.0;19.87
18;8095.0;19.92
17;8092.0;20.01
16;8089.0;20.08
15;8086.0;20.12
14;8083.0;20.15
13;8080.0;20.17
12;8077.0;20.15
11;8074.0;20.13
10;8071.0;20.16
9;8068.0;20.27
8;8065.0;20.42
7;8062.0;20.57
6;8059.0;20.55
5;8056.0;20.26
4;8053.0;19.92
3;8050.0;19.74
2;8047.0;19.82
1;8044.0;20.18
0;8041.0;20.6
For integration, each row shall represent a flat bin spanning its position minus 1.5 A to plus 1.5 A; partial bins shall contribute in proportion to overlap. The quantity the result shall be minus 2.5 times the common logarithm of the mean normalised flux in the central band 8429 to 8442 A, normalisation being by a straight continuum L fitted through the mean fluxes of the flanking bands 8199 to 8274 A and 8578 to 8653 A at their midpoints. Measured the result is 0.04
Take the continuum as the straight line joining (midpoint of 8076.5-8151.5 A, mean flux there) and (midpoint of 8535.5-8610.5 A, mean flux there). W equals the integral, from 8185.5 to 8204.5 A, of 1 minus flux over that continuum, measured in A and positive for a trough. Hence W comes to 1.0 A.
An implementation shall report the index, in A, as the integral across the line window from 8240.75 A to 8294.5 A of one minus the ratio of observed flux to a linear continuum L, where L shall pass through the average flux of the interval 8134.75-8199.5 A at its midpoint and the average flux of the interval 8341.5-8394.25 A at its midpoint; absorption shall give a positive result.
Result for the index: -1.96 A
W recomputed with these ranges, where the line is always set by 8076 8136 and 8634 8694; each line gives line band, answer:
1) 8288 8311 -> -0.6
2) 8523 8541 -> 0.6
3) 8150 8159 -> -0.1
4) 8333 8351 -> -0.1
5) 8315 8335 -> 0.0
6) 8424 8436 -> 0.0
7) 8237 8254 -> -0.6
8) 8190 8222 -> 0.9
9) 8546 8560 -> 0.0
